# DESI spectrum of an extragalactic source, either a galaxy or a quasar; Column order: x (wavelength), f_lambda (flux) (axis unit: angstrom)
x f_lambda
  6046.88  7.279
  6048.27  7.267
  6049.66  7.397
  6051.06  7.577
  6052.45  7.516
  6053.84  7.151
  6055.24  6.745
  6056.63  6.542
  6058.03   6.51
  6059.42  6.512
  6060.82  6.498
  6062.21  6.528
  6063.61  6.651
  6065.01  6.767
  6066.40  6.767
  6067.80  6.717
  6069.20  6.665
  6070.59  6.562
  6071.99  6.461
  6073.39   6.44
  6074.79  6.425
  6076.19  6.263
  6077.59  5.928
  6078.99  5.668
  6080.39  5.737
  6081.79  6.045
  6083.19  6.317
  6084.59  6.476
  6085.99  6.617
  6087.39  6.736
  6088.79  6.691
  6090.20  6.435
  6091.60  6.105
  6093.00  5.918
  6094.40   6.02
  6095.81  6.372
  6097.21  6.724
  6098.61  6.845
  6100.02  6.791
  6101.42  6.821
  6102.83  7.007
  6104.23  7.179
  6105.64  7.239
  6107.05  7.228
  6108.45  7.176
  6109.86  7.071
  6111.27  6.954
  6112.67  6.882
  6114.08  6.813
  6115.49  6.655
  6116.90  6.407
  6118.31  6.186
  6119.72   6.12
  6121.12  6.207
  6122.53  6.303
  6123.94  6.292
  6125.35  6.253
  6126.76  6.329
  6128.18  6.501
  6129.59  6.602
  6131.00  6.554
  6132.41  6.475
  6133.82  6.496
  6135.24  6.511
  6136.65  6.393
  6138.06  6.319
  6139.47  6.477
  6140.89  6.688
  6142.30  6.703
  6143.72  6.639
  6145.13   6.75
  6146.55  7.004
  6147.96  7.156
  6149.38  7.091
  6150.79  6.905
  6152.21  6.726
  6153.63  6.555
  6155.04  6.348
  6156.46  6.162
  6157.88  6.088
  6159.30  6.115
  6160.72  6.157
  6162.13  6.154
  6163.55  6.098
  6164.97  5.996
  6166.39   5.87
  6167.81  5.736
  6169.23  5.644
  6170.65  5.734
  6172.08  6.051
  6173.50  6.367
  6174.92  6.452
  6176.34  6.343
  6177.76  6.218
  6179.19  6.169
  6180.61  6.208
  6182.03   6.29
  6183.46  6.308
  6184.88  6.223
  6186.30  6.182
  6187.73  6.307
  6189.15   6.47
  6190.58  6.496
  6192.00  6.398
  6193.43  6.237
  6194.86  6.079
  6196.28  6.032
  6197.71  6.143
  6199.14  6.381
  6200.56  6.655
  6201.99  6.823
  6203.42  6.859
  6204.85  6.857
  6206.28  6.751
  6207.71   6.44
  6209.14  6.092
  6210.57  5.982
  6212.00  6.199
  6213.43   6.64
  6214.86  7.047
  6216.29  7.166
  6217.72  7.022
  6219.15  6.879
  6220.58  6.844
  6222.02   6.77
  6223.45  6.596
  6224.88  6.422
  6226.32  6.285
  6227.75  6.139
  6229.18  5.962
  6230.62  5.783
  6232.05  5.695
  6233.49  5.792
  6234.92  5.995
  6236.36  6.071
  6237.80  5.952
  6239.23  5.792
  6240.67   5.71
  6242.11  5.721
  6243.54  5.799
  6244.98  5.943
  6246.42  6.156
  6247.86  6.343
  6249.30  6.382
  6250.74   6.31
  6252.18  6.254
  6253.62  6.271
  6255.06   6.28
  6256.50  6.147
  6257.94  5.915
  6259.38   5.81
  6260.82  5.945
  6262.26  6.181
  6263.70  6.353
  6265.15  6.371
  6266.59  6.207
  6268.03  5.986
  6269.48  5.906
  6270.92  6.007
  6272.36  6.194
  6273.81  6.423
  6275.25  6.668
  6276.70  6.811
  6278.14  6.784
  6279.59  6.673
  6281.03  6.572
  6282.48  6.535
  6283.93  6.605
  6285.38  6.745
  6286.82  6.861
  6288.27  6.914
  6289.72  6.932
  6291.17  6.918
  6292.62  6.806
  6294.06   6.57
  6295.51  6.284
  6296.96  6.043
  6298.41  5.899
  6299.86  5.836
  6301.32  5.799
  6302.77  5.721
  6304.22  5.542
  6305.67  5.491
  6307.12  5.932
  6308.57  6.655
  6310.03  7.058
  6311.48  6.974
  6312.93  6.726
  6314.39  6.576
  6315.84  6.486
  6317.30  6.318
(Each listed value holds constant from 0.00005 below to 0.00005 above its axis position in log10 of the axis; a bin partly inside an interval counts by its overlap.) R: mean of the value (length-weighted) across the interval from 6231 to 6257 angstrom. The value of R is 6.03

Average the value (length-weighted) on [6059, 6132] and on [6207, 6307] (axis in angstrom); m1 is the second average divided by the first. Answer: 1.0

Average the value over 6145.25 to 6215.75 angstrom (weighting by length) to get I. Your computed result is 6.36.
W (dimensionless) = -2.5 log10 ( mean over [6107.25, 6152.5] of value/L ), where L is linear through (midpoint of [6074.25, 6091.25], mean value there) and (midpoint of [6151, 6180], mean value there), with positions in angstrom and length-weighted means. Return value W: -0.07 mag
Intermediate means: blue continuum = 6.27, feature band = 6.62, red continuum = 6.16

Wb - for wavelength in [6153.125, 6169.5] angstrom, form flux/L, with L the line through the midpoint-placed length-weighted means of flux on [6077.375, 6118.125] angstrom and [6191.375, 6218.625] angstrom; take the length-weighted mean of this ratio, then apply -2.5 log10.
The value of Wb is 0.08 mag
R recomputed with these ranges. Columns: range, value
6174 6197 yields 6.28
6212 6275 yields 6.22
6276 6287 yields 6.69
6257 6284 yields 6.31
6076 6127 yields 6.51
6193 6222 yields 6.56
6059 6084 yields 6.38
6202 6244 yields 6.33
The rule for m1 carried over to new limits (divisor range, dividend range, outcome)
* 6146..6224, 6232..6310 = 0.97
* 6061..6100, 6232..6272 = 0.94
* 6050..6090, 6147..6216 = 0.97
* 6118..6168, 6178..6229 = 1.01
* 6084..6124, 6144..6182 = 0.95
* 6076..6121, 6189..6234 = 0.98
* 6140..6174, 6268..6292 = 1.03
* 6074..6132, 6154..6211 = 0.96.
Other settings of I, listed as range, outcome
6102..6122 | 6.79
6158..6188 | 6.12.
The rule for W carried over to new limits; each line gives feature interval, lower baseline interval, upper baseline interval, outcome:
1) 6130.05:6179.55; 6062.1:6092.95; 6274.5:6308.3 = 0.00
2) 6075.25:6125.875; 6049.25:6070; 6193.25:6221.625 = 0.04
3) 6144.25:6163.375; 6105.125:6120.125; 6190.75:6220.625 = 0.02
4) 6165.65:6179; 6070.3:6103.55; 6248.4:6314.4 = 0.06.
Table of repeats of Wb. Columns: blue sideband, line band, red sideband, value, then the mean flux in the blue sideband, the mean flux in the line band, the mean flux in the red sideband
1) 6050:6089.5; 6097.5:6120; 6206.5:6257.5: -0.058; 6.56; 6.85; 6.26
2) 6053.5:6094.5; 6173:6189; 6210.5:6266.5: 0.002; 6.43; 6.29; 6.23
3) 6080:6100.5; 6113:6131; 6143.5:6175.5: -0.006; 6.4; 6.4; 6.33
